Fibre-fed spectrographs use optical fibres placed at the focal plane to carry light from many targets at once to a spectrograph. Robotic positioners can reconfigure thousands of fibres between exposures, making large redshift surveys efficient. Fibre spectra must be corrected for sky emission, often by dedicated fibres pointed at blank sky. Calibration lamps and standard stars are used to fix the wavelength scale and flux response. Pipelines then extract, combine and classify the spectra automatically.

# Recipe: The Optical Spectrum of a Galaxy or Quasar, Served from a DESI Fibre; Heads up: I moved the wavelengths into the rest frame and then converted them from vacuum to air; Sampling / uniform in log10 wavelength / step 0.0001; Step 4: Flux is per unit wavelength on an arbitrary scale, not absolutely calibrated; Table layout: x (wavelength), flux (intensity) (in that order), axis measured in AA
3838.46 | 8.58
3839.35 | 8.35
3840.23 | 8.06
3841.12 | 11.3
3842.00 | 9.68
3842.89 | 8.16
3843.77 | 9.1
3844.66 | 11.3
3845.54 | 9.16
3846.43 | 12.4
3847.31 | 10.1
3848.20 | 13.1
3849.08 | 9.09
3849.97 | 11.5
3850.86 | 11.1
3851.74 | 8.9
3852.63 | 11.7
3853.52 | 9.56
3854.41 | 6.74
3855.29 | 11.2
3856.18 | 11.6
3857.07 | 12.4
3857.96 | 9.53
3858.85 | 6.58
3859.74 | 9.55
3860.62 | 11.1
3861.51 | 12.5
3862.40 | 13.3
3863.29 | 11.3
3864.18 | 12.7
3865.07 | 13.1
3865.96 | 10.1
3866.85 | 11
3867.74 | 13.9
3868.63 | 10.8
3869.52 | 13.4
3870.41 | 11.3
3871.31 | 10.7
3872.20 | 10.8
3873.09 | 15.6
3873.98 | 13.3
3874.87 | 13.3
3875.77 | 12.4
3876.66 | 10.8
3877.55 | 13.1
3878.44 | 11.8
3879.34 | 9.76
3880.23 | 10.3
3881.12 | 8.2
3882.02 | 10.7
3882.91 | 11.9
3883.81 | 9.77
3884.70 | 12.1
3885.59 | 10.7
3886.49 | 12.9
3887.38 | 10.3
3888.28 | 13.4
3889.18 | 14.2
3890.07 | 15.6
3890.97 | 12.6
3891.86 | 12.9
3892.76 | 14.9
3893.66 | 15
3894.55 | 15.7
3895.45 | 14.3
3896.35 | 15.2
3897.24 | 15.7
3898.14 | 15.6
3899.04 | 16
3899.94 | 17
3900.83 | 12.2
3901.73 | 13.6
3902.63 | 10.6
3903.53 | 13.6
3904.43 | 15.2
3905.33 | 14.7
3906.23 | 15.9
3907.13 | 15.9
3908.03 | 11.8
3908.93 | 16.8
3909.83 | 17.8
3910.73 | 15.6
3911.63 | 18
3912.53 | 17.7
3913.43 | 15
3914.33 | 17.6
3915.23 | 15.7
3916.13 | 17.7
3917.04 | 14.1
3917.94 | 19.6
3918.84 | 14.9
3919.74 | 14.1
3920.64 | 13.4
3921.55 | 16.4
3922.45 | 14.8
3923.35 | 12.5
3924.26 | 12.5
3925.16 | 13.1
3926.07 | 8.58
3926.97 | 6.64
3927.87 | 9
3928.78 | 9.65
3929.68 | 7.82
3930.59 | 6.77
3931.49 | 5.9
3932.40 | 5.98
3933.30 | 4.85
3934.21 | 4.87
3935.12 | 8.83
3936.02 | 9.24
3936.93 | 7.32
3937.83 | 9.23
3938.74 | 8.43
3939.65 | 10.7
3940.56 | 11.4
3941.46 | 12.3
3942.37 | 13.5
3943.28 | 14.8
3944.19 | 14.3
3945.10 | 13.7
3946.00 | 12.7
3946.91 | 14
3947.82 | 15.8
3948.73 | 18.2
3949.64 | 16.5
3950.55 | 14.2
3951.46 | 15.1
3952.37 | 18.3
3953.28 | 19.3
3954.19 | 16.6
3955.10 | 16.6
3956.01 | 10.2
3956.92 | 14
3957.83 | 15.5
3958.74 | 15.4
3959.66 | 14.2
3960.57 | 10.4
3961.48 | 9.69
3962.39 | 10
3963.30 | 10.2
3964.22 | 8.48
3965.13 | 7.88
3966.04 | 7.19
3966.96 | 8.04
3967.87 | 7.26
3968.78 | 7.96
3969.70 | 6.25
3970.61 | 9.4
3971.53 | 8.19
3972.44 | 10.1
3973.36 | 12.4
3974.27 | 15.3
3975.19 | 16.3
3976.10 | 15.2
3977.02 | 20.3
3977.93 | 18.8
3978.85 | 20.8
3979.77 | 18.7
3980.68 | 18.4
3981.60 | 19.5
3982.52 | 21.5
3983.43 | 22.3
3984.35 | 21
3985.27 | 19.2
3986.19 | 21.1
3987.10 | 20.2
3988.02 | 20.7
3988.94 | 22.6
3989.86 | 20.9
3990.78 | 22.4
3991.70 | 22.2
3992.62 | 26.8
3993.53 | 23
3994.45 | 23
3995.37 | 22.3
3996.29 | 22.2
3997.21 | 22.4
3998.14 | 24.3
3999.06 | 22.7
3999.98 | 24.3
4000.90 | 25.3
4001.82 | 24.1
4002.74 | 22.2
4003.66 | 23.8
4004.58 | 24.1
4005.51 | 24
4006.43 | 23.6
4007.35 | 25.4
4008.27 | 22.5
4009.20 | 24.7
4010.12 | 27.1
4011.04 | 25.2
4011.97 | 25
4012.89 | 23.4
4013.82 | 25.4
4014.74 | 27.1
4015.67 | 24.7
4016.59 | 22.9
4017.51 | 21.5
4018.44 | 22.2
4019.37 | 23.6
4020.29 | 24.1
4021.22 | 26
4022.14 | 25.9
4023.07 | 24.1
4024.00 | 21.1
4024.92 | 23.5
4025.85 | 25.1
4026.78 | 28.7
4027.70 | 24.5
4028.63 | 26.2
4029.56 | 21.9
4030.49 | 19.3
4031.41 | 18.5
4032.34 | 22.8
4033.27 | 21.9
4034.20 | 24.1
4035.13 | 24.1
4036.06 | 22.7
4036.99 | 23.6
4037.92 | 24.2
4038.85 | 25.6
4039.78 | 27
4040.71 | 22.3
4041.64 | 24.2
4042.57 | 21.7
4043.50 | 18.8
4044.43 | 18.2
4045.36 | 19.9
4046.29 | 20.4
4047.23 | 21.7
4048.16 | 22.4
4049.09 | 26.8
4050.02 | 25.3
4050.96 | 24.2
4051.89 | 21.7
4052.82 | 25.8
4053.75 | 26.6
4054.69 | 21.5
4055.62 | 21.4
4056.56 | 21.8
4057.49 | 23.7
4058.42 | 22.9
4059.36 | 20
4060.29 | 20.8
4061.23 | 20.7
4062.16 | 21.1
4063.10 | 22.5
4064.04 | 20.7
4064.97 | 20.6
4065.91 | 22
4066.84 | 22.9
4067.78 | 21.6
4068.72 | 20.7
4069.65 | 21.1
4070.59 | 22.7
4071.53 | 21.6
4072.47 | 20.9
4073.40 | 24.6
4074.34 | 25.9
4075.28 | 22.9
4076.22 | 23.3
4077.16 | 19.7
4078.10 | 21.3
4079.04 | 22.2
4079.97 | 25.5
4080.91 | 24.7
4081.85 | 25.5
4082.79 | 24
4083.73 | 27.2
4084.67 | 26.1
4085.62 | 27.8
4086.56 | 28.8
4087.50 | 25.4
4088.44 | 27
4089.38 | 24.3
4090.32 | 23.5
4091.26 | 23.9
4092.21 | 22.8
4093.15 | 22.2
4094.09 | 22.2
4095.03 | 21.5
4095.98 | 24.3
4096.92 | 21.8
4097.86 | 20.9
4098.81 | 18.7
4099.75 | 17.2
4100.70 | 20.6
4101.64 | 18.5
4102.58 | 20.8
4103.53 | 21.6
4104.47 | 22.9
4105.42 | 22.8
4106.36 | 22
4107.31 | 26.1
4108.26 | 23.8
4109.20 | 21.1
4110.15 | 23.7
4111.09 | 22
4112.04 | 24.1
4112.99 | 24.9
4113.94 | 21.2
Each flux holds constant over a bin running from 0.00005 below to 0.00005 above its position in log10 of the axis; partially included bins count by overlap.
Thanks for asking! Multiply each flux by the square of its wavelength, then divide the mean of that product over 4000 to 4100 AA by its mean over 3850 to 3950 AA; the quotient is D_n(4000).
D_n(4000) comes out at 2.0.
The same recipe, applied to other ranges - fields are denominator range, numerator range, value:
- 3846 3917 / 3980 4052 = 1.93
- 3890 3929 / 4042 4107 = 1.70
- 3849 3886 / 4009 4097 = 2.29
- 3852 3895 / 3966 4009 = 1.74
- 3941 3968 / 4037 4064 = 1.80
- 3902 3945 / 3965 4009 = 1.58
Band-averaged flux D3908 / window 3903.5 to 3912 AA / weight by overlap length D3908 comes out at 15.6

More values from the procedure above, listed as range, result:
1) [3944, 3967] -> 13.4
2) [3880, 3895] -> 12.5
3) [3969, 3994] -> 18.2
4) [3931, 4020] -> 17.1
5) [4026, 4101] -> 22.9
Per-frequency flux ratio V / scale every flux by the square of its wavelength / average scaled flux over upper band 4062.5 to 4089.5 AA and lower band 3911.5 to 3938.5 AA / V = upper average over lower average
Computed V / 2.19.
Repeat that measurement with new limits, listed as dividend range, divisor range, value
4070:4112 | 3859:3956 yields 1.96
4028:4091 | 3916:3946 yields 2.22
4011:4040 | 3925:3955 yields 2.17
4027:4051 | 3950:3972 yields 2.03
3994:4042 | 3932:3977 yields 2.08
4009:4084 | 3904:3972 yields 1.97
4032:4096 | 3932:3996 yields 1.65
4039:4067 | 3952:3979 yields 1.86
